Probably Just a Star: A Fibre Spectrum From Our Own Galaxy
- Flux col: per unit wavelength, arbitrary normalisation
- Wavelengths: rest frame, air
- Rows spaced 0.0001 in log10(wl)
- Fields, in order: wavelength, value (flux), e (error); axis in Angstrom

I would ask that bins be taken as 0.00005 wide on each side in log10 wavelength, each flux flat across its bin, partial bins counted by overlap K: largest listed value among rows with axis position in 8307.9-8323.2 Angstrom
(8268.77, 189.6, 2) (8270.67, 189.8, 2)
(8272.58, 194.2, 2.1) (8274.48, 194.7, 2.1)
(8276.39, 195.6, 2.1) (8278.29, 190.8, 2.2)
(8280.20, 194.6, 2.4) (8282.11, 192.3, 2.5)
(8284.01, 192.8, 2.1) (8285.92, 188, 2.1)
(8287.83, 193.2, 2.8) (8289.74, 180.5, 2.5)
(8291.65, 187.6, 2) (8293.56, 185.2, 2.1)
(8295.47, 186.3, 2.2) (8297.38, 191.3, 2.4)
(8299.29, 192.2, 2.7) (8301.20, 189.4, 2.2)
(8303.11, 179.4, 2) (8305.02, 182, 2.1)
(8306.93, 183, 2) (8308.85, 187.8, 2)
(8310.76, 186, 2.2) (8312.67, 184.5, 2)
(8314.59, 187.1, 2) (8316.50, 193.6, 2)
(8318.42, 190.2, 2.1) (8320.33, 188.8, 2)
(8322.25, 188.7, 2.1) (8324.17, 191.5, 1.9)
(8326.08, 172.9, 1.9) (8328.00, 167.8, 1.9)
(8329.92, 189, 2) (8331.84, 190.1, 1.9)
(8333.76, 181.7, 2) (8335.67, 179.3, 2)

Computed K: 193.6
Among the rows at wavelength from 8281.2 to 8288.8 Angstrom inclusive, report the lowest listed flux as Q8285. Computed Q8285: 188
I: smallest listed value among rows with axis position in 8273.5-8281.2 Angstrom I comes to 190.8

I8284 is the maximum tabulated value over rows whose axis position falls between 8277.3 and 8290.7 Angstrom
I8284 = 194.6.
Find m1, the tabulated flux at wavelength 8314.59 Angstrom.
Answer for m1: 187.1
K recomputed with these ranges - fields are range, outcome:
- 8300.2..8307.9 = 189.4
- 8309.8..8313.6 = 186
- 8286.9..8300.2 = 193.2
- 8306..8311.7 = 187.8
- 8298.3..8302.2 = 192.2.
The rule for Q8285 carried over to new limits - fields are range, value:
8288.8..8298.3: 180.5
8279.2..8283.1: 192.3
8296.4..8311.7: 179.4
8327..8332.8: 167.8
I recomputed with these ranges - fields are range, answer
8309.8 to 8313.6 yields 184.5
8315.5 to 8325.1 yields 188.7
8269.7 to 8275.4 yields 189.8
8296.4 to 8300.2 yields 191.3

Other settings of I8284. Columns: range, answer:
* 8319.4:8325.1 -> 191.5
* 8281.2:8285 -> 192.8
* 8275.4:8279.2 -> 195.6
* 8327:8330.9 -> 189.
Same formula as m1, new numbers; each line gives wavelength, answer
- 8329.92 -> 189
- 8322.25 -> 188.7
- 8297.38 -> 191.3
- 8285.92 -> 188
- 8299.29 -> 192.2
